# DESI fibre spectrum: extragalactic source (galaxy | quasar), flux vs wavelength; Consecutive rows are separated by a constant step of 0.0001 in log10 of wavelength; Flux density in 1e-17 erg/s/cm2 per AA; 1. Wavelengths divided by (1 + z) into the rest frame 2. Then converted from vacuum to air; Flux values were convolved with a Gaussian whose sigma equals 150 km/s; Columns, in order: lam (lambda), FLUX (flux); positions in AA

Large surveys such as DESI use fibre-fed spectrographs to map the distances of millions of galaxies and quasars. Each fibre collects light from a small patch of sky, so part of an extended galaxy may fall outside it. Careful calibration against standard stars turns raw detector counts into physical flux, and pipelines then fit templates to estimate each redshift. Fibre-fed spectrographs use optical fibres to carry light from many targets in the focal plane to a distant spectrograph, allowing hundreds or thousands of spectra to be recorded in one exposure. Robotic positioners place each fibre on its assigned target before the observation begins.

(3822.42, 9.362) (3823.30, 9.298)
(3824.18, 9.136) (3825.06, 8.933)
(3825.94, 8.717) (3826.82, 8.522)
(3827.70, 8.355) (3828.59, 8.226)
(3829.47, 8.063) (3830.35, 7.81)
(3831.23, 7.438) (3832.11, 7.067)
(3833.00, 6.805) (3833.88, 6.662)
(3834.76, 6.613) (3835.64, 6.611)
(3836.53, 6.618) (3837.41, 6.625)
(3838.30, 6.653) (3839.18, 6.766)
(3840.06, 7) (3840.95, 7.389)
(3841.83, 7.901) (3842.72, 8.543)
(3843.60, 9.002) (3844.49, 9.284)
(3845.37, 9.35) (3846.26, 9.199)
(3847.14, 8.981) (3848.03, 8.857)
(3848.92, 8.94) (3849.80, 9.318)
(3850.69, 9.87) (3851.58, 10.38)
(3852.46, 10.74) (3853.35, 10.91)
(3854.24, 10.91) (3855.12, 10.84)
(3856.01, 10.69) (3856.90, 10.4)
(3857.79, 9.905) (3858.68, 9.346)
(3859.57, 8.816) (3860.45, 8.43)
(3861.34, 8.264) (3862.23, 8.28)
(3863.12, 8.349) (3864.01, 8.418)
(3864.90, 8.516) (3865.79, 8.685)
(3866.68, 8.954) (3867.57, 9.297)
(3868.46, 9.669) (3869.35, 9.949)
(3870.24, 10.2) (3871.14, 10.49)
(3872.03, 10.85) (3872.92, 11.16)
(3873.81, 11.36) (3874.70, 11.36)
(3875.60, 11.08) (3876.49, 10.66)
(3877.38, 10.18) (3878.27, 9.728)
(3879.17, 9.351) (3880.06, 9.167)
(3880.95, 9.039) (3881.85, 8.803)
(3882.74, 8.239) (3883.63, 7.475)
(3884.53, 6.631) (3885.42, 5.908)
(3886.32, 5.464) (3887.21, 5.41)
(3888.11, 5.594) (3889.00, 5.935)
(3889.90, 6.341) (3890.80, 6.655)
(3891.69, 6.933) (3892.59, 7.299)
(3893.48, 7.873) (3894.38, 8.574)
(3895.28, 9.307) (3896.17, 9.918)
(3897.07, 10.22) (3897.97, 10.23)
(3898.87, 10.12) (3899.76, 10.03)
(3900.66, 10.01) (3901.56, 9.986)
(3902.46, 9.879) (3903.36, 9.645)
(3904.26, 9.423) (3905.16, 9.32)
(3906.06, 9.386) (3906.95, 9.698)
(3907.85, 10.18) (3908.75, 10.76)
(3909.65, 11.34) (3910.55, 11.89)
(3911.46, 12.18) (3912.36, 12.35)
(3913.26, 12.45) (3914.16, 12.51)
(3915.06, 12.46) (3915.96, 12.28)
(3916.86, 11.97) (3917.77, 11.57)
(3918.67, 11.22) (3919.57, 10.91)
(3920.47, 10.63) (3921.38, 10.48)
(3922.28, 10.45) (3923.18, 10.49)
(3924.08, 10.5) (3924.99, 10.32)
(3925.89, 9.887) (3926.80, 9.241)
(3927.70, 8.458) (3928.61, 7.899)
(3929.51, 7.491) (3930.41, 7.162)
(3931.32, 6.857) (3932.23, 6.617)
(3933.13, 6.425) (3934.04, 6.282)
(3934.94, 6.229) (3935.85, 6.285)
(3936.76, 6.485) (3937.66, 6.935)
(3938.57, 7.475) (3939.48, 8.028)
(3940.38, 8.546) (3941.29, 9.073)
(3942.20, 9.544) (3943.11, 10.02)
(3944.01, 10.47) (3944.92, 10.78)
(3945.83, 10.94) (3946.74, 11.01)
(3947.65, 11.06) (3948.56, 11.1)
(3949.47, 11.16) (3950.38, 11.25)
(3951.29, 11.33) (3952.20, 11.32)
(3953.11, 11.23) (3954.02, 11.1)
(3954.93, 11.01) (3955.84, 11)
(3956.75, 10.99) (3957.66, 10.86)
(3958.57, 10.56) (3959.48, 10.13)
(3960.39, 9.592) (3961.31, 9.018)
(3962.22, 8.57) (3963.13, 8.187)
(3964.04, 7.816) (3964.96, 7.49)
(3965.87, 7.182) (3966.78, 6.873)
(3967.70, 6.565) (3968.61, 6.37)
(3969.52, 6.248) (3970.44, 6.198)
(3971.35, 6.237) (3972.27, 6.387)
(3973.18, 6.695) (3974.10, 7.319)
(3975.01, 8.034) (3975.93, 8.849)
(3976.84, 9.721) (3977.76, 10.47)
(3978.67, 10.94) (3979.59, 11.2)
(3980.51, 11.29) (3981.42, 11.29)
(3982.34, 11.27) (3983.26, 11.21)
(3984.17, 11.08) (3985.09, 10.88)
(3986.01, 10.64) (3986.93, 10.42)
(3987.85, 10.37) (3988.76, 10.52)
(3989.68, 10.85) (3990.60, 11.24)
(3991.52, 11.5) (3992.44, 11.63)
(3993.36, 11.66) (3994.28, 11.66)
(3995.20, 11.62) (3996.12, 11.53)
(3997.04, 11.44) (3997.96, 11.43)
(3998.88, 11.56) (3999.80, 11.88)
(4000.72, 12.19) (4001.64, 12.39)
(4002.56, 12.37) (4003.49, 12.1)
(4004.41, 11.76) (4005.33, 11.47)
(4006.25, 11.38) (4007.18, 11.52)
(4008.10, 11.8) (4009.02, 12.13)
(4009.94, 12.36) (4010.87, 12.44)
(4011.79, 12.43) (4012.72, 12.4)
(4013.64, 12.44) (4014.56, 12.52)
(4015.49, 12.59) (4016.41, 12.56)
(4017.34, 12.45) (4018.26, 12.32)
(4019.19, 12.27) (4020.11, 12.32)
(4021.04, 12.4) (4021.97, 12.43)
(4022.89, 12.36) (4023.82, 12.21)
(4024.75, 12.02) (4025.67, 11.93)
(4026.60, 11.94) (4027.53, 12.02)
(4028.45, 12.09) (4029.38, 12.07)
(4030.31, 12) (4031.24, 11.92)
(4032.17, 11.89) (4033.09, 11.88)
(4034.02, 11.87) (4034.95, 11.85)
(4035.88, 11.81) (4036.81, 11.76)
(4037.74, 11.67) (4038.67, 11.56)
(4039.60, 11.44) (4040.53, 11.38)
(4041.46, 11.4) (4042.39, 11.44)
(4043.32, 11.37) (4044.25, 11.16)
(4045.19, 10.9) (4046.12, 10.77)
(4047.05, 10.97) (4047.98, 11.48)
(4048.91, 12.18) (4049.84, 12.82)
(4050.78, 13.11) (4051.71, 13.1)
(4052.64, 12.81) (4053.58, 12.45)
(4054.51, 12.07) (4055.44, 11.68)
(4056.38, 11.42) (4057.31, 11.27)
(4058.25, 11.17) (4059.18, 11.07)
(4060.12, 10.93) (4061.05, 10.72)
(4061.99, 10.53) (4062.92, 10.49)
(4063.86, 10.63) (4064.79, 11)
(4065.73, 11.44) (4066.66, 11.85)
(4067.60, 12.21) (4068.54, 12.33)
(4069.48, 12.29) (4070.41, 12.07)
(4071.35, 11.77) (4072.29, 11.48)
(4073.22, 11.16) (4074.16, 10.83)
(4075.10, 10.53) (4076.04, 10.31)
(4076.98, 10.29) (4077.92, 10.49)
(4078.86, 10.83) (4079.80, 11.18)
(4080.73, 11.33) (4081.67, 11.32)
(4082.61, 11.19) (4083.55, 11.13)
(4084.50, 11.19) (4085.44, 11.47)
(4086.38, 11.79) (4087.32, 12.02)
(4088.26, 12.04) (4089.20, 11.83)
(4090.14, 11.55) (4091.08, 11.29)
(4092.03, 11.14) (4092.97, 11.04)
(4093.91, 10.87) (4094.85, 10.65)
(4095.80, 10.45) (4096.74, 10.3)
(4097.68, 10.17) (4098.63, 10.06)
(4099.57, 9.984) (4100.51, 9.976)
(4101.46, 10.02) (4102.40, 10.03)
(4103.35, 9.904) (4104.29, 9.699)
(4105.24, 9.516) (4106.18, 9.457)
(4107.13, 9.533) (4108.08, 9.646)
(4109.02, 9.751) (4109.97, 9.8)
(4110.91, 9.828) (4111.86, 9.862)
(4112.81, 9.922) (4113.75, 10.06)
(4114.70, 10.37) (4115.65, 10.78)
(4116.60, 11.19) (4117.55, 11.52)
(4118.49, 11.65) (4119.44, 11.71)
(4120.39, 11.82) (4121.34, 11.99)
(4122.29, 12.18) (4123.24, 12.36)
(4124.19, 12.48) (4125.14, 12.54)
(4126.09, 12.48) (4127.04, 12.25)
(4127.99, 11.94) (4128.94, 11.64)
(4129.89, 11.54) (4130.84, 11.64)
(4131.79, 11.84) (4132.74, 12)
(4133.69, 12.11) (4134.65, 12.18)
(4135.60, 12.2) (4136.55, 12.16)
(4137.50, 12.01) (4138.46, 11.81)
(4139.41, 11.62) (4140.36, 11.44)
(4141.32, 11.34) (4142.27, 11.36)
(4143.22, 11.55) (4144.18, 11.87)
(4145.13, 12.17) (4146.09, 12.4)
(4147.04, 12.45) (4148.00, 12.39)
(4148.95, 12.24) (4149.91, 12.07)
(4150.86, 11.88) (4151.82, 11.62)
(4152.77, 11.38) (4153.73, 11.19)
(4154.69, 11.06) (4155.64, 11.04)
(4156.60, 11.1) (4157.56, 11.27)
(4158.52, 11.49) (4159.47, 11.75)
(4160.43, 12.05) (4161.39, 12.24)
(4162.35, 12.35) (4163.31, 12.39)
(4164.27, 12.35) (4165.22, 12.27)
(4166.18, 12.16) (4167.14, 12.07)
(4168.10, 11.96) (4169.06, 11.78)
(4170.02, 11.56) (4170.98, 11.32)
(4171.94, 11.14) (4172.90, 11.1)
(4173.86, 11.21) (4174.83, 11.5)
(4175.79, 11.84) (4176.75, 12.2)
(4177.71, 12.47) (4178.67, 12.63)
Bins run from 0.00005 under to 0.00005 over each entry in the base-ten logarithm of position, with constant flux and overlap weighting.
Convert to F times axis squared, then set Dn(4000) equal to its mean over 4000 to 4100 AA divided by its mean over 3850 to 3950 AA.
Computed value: 1.33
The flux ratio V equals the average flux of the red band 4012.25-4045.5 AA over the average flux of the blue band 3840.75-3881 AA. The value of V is 1.2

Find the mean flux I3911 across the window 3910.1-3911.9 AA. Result 12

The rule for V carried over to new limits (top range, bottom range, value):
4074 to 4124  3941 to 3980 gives 1.15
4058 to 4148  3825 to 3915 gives 1.24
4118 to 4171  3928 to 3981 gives 1.35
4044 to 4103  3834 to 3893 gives 1.29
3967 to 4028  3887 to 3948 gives 1.17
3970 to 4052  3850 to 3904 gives 1.25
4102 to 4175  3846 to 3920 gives 1.20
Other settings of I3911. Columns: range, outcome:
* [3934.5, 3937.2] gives 6.32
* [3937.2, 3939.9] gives 7.47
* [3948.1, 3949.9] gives 11.1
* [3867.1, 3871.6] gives 9.91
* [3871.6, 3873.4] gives 11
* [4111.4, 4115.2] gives 10.1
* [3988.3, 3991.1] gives 10.9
